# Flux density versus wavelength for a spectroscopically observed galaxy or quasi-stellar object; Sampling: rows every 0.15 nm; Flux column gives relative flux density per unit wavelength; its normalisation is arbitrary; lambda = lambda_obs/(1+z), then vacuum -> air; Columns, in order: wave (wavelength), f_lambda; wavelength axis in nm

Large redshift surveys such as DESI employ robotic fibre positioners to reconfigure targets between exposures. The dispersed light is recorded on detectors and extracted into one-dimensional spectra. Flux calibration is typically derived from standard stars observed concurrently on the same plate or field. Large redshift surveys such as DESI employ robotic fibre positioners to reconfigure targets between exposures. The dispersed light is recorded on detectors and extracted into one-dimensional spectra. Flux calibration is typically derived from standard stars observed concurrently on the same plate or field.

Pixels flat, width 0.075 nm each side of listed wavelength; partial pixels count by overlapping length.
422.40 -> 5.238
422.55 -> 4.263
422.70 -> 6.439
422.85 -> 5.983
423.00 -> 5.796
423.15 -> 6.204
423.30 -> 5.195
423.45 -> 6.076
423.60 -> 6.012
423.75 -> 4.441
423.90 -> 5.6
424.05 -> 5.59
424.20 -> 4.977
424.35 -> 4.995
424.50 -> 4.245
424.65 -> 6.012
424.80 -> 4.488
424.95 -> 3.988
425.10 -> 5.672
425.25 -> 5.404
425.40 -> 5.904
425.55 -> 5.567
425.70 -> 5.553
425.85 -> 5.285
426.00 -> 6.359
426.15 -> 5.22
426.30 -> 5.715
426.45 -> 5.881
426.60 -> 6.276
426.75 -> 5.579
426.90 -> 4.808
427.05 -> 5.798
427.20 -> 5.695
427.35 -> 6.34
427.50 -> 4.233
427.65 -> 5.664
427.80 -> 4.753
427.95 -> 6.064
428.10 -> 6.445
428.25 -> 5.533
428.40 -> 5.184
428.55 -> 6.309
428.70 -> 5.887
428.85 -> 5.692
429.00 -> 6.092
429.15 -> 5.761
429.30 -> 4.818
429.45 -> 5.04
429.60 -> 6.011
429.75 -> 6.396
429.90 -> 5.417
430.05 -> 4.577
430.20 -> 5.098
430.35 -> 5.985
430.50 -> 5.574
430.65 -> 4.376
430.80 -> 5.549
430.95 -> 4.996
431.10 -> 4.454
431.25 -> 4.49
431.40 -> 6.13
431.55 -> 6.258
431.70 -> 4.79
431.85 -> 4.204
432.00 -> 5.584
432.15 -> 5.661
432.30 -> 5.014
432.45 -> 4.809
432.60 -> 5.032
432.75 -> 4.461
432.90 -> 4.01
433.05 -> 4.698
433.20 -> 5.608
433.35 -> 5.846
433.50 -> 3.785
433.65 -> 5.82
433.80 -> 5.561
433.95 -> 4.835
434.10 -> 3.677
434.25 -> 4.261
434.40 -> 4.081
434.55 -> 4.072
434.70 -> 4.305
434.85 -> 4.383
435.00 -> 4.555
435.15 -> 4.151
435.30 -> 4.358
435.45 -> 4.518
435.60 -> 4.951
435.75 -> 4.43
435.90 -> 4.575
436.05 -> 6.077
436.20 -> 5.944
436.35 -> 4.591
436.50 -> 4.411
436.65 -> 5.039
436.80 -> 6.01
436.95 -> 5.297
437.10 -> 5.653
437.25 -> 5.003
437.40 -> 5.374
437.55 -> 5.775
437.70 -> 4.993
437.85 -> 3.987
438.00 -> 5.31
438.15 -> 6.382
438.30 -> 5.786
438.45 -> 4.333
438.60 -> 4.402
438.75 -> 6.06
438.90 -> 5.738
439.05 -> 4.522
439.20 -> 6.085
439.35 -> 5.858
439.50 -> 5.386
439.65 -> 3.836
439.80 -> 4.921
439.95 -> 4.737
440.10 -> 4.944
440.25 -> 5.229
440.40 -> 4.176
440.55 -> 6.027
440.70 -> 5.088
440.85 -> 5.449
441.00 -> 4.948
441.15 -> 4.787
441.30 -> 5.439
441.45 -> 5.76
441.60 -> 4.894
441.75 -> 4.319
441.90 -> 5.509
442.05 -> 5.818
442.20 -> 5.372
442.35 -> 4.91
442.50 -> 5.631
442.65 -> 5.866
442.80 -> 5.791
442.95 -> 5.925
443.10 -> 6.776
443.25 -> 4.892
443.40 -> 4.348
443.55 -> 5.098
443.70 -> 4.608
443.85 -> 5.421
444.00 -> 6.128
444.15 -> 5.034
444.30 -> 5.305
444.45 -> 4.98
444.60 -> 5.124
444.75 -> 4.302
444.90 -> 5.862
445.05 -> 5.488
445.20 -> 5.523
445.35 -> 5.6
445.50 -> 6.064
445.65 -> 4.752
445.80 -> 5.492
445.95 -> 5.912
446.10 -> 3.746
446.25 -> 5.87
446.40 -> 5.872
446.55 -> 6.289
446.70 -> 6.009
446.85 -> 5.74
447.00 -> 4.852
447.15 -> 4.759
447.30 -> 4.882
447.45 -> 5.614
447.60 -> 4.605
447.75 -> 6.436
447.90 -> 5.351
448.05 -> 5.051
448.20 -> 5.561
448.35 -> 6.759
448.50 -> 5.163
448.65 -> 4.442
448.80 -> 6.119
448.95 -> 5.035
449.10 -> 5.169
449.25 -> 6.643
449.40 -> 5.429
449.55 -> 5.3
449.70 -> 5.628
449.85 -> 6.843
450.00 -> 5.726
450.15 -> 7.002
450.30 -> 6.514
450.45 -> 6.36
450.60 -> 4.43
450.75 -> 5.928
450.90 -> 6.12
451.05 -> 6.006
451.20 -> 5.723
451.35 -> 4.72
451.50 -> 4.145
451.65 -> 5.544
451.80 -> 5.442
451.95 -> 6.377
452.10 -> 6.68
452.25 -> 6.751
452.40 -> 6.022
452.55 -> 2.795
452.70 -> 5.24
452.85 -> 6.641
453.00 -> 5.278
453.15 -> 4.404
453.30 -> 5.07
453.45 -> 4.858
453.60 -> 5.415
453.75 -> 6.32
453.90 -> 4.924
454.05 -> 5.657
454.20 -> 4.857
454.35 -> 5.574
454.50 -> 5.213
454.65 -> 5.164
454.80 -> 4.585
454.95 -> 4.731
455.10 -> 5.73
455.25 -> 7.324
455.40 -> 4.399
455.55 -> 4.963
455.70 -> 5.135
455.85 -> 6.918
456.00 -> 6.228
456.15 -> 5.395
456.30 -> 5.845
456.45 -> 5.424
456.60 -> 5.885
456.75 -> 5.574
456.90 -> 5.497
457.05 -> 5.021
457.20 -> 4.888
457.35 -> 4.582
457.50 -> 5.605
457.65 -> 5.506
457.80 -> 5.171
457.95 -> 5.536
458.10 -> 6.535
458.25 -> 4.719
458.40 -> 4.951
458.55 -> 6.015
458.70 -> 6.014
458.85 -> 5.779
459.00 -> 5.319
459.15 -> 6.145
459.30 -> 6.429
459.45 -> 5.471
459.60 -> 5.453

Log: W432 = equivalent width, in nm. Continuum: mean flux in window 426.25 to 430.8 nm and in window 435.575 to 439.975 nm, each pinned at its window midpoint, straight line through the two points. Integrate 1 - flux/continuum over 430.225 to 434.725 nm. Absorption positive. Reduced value 0.39 nm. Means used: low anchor 5.57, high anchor 5.19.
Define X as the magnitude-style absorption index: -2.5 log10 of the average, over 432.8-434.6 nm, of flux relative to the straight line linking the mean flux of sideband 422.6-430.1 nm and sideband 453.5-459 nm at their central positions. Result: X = 0.18 mag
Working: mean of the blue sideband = 5.54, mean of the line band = 4.69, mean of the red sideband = 5.47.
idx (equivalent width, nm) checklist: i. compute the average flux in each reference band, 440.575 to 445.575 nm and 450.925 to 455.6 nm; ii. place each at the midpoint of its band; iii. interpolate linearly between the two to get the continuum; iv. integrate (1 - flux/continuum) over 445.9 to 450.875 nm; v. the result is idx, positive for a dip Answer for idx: -0.23 nm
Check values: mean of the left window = 5.34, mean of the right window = 5.38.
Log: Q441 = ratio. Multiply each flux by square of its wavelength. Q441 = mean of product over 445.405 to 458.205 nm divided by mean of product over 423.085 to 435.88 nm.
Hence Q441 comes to 1.17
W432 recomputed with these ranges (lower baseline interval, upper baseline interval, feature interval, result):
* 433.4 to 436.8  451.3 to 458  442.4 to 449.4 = -0.48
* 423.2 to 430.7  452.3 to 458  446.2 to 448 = -0.04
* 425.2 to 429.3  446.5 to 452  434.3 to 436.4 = 0.37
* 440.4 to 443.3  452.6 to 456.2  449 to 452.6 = -0.22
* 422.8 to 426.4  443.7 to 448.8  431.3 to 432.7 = 0.04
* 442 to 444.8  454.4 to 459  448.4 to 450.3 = -0.12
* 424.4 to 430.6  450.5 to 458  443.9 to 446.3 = 0.06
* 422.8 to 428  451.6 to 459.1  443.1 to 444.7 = 0.09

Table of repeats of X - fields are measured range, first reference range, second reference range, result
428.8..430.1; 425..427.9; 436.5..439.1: -0.01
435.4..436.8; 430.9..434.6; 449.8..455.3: 0.00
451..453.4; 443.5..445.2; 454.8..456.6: 0.02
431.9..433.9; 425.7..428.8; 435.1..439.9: 0.06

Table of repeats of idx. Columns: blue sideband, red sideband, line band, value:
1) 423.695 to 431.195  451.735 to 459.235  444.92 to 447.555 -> 0.01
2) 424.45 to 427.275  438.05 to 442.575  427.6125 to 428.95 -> -0.08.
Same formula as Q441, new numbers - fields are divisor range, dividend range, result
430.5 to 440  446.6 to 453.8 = 1.19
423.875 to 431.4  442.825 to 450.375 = 1.11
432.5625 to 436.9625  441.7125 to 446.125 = 1.17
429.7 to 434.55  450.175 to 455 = 1.19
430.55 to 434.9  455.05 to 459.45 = 1.29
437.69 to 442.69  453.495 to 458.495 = 1.12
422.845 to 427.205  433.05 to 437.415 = 0.93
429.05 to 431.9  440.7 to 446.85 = 1.08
